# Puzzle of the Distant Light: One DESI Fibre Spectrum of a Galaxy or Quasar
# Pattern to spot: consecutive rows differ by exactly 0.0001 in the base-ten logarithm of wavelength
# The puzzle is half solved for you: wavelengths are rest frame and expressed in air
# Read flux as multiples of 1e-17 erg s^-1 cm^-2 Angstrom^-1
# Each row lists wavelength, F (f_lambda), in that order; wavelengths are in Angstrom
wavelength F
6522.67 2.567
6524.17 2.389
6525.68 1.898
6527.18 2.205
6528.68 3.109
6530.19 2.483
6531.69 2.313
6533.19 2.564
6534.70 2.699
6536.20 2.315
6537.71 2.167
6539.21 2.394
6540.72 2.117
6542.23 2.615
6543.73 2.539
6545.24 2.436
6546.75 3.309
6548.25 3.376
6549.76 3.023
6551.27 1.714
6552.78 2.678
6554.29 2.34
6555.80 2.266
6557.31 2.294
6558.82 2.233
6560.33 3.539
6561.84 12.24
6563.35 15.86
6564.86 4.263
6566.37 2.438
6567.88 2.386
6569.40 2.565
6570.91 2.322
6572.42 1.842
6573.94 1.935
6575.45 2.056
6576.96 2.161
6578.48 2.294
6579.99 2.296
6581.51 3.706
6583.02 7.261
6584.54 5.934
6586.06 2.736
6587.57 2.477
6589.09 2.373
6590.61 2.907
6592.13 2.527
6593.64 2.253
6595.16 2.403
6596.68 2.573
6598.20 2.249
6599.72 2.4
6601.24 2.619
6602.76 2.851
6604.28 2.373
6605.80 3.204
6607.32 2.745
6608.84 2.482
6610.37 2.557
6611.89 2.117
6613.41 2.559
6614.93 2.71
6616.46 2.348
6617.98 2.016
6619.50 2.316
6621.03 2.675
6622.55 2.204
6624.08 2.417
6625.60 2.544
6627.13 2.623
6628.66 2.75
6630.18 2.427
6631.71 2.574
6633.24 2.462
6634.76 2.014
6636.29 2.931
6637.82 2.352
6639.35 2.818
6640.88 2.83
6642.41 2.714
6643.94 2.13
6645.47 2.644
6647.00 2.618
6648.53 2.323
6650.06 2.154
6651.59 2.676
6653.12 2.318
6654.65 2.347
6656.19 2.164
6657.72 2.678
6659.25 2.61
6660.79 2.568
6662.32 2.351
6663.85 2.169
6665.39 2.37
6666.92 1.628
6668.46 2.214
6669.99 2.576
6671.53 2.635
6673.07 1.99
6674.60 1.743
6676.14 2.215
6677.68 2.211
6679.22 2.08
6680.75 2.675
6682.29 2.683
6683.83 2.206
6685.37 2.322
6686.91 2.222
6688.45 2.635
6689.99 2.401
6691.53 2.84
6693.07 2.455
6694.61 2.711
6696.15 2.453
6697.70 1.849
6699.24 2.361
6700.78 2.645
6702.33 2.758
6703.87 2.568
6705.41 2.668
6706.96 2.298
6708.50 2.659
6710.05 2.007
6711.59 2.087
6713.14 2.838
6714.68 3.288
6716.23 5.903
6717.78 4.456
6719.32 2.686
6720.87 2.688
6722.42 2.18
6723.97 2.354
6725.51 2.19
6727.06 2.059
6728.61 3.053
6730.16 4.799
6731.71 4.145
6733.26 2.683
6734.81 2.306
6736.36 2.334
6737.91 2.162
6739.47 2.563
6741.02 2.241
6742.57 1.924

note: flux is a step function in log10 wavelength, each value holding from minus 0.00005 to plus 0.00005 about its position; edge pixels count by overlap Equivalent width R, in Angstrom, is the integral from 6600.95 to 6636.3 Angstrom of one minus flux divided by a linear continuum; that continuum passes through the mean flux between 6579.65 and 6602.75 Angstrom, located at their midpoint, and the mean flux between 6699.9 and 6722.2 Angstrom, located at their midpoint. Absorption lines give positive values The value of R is 6.5 Angstrom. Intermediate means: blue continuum 3.12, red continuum 2.95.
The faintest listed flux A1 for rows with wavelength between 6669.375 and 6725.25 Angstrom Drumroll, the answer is 1.743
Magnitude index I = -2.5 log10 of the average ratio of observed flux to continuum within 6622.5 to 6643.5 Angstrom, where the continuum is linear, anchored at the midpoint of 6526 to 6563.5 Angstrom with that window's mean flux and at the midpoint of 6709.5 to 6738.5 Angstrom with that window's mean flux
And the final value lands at 0.22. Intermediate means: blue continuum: 3.26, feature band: 2.55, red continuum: 2.97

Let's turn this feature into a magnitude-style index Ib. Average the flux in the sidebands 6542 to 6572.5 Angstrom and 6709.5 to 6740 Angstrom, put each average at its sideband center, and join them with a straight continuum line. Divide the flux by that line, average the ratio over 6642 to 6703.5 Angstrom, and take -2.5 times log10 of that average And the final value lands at 0.32 mag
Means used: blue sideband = 3.79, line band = 2.38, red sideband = 2.95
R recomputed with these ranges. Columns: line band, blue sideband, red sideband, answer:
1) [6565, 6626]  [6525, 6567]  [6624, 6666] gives 5.45 Angstrom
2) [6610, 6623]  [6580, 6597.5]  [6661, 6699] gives 2.72 Angstrom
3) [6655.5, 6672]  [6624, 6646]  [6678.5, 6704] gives 0.98 Angstrom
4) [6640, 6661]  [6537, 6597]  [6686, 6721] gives 3.50 Angstrom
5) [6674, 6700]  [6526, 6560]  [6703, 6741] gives 4.03 Angstrom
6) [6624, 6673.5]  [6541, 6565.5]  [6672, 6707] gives 7.90 Angstrom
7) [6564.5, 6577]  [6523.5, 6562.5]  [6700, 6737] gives 2.08 Angstrom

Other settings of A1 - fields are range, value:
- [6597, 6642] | 2.014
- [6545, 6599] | 1.714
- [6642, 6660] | 2.13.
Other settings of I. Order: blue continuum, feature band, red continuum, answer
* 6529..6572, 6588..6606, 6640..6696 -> 0.180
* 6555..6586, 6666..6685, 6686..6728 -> 0.314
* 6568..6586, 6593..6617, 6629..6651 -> 0.119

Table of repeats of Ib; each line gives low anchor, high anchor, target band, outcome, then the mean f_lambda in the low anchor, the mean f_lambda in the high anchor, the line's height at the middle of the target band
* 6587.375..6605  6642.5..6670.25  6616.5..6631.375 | -0.001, 2.5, 2.37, 2.44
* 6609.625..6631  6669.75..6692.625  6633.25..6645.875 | -0.055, 2.45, 2.36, 2.42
